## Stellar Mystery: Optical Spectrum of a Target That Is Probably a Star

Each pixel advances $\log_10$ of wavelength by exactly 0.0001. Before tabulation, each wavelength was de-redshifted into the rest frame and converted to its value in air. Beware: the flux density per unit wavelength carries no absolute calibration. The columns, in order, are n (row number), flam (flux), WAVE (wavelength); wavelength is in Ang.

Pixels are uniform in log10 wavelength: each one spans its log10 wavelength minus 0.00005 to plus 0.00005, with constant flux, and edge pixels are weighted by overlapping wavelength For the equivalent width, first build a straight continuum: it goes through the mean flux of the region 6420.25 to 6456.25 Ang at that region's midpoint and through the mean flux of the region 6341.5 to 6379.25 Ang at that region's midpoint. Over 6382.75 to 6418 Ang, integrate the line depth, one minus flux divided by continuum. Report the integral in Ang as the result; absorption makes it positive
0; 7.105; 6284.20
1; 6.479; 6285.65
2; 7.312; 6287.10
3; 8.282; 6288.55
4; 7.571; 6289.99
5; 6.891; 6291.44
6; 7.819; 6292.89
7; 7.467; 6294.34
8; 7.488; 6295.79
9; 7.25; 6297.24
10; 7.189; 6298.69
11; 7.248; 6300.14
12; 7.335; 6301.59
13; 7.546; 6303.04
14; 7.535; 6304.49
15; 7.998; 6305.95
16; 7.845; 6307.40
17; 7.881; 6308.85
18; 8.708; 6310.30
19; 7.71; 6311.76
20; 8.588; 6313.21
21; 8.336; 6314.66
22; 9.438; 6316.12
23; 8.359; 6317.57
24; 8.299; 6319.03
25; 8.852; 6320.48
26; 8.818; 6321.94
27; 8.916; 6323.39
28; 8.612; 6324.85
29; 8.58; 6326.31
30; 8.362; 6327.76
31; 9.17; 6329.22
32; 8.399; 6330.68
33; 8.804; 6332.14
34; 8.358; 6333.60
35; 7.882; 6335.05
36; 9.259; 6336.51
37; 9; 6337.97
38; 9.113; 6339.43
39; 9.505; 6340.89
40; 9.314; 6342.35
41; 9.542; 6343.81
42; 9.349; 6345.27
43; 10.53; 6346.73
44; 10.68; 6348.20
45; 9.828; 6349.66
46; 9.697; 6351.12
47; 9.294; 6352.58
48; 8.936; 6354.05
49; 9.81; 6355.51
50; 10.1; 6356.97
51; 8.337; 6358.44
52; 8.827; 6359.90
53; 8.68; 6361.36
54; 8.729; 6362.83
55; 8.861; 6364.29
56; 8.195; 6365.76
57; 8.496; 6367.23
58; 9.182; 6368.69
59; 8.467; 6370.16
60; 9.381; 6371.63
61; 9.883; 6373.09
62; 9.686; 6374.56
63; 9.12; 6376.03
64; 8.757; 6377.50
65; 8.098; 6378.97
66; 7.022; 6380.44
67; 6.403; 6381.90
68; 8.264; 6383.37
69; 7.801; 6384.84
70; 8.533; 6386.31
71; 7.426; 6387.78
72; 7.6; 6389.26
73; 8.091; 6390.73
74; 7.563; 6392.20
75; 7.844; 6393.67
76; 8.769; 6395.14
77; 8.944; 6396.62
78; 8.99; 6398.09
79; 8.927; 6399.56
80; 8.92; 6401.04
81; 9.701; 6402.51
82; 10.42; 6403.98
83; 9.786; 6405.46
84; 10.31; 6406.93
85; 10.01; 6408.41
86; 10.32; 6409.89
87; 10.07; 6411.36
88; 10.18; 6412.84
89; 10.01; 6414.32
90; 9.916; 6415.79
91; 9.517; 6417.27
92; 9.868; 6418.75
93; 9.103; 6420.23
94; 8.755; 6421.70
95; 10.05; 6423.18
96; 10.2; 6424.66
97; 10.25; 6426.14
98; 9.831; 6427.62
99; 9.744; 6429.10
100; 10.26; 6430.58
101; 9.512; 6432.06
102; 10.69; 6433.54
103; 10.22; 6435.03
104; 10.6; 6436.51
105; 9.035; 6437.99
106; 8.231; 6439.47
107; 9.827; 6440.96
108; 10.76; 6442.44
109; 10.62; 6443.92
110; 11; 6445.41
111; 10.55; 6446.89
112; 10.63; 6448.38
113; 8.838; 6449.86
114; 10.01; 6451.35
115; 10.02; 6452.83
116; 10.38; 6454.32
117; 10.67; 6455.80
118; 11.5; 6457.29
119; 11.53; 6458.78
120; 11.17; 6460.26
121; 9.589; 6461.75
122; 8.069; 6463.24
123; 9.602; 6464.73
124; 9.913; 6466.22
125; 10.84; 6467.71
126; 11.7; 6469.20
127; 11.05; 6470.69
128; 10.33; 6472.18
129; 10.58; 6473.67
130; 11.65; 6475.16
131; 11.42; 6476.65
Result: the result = 2.0 Ang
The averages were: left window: 9.23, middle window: 9.08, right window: 10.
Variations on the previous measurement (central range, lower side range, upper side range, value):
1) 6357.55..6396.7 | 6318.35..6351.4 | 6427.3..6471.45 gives 4.5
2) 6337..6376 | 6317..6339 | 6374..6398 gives -4.1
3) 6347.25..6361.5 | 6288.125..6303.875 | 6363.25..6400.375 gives -2.4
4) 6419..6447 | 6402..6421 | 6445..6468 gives 0.4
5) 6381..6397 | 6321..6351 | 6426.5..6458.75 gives 2.9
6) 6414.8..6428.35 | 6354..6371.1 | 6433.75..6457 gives 0.1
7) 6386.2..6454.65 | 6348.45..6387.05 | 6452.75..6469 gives 0.6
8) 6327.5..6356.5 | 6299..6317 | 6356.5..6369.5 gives -2.6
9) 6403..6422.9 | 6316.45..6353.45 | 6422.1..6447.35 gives -0.1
